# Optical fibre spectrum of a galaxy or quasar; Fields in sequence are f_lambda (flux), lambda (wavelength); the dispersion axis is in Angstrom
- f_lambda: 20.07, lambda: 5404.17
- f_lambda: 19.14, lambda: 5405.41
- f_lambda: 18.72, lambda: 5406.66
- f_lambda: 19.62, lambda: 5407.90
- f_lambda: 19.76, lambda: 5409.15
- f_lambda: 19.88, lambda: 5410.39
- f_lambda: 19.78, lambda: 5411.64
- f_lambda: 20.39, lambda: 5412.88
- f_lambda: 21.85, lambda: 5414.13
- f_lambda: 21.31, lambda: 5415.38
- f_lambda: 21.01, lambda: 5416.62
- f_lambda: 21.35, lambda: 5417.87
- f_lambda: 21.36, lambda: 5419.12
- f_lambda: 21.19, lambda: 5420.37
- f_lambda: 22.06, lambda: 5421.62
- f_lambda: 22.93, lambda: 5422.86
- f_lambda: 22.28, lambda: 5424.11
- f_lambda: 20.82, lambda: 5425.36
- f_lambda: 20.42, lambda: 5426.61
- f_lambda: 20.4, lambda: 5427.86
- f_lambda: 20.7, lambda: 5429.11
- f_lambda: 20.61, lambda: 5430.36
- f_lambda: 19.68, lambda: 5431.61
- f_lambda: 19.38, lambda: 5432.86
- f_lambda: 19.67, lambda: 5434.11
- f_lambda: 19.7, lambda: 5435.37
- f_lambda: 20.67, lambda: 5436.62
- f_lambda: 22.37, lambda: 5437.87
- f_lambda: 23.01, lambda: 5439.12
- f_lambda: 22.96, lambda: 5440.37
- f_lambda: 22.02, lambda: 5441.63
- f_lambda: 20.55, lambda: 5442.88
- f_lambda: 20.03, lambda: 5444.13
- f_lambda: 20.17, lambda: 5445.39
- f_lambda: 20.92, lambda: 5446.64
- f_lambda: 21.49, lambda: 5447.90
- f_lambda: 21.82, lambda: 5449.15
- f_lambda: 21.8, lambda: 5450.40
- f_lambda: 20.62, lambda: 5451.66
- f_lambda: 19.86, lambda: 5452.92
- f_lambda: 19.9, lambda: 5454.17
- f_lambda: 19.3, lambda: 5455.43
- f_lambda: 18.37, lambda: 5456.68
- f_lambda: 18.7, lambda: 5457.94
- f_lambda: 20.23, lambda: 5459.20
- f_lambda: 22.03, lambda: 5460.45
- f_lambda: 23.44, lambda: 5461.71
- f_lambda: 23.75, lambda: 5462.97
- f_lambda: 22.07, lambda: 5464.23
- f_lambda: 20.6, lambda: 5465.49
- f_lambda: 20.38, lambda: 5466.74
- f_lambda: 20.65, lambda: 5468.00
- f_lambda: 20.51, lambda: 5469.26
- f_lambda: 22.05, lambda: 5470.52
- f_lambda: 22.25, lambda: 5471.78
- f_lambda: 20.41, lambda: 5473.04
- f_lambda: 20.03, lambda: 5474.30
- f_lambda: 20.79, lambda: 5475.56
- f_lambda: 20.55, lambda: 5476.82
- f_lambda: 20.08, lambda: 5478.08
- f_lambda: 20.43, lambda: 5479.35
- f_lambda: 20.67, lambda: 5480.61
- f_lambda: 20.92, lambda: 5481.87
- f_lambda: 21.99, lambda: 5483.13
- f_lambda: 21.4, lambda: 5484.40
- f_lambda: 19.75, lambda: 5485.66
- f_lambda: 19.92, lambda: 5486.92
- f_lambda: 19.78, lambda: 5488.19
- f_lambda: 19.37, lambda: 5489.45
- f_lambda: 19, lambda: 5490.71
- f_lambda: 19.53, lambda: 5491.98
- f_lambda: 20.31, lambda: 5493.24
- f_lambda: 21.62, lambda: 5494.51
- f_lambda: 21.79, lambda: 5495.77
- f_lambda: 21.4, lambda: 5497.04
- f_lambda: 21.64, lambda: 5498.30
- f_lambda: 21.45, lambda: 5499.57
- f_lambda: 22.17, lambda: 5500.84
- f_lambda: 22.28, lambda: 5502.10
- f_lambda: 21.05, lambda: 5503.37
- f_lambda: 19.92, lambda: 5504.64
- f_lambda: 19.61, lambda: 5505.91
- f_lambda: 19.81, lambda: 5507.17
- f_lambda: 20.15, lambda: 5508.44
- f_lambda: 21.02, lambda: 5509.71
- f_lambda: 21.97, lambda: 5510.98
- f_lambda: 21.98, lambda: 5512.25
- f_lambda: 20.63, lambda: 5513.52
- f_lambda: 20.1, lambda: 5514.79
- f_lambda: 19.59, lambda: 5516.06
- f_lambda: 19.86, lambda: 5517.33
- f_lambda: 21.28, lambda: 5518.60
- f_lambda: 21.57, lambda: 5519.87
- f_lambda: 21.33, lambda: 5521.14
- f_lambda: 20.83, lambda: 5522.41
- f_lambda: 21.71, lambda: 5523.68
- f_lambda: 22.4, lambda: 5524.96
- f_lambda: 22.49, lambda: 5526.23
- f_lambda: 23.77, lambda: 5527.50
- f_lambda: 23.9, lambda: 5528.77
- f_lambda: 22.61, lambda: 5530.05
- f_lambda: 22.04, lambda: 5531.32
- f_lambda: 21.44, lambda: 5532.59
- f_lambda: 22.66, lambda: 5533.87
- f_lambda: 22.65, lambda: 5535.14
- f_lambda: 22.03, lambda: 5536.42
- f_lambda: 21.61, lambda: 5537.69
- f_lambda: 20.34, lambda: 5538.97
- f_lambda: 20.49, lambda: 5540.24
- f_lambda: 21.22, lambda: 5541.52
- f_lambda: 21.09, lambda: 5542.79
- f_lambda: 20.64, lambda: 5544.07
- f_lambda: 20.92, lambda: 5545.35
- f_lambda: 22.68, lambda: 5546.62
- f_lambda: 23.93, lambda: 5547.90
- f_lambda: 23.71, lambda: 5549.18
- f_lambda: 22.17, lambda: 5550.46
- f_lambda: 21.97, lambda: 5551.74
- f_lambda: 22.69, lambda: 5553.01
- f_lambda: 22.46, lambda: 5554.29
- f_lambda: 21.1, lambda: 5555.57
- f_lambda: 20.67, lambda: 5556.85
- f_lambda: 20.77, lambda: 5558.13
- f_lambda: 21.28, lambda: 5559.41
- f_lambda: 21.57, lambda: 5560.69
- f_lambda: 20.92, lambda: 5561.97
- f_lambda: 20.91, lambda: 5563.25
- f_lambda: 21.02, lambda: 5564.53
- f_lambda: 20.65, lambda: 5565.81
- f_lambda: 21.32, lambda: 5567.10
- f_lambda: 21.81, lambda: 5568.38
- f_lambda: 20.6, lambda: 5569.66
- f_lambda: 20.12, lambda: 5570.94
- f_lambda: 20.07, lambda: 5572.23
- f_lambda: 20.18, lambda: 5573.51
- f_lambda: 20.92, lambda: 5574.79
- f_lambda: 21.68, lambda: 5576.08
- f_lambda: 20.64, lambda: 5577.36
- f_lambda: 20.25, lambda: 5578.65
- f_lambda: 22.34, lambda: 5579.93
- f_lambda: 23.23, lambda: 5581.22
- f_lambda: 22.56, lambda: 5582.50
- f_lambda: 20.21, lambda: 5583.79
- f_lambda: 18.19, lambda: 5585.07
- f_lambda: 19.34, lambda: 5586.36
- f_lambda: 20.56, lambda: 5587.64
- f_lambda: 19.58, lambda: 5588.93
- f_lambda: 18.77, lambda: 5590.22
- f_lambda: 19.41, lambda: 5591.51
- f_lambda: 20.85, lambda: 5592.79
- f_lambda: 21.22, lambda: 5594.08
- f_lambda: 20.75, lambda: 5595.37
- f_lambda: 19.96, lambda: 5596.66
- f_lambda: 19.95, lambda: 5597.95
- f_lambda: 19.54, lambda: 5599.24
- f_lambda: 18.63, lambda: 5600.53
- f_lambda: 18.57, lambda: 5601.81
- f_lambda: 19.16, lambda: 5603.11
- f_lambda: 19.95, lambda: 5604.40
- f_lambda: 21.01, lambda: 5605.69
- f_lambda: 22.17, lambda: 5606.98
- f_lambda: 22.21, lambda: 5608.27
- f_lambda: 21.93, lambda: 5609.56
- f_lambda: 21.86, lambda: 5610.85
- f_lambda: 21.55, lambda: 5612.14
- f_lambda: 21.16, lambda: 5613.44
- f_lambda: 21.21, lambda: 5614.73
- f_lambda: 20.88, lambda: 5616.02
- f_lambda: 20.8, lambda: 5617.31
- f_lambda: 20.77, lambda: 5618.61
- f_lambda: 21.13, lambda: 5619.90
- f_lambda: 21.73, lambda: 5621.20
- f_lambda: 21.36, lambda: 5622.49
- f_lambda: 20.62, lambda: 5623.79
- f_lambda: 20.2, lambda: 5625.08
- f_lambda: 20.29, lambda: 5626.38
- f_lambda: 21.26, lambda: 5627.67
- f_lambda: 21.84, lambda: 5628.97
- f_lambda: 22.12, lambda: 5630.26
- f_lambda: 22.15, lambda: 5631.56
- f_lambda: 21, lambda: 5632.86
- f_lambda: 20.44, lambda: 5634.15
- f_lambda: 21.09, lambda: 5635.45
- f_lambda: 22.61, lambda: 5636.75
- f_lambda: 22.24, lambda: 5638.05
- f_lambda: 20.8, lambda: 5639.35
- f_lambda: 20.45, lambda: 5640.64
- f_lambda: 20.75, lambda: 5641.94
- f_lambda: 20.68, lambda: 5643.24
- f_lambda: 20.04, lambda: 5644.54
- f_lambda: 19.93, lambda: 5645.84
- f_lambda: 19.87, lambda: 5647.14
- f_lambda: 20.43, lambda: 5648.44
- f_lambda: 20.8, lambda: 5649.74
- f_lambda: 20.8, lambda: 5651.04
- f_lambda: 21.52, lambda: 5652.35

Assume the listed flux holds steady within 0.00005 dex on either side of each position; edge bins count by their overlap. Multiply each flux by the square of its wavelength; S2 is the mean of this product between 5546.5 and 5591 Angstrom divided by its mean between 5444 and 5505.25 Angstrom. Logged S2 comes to 1.1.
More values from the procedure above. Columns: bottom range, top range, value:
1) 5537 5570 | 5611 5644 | 1.01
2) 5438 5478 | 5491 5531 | 1.03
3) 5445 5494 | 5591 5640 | 1.07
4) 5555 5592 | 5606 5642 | 1.05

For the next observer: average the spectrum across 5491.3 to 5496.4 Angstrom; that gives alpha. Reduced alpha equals 20.8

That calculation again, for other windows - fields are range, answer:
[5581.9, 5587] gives 20.1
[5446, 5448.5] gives 21.2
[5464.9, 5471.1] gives 20.9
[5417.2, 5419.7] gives 21.3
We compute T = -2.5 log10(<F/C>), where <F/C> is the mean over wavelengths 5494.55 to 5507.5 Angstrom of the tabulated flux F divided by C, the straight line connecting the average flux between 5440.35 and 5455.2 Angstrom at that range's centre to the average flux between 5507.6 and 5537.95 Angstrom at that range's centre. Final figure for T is 0.01 mag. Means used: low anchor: 20.9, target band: 21.2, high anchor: 21.6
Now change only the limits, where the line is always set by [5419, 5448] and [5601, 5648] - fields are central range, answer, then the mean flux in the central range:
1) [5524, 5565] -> -0.044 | 21.9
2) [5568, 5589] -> 0.013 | 20.7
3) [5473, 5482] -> 0.030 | 20.5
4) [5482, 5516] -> 0.015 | 20.7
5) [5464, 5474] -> -0.001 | 21.1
